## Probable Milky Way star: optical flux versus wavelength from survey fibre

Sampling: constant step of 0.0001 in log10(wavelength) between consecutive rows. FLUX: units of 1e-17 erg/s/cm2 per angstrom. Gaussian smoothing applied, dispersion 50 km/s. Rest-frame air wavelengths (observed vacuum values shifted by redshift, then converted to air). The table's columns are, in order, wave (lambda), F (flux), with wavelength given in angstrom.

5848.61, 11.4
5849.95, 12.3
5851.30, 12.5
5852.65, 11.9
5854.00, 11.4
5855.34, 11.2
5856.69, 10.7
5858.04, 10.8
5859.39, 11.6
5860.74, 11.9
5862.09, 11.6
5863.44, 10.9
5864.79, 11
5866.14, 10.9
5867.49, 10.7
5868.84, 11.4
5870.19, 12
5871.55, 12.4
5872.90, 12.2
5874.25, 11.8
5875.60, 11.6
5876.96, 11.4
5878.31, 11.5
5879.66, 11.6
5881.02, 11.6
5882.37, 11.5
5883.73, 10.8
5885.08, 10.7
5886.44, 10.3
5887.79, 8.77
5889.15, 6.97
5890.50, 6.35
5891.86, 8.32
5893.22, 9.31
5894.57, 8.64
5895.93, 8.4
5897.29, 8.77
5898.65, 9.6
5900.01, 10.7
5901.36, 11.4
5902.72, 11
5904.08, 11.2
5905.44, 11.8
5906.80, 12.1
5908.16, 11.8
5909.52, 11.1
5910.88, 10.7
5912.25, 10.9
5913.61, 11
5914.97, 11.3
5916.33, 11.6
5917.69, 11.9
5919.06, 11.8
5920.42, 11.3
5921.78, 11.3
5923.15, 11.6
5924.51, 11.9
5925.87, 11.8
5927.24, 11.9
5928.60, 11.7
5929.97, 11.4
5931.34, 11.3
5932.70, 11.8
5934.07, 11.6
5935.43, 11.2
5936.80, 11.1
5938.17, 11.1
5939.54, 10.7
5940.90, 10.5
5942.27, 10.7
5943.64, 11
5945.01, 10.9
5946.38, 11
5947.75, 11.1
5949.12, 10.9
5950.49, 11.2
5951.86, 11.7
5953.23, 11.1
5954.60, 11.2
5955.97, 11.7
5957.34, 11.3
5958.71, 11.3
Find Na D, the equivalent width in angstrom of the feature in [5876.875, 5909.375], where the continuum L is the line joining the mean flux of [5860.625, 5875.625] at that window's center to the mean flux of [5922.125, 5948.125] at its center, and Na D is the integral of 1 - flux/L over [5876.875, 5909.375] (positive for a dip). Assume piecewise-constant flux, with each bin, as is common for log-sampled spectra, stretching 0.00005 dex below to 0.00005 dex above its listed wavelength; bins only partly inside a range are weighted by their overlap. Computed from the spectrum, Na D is 3.5 angstrom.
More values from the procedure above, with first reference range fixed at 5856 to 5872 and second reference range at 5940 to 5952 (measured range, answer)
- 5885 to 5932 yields 2.2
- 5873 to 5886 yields -0.2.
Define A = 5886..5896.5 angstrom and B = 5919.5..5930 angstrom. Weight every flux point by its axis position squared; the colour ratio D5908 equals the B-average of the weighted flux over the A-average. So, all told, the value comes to 1.41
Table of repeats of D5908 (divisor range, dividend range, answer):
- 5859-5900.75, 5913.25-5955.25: 1.10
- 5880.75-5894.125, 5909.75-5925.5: 1.23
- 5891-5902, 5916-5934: 1.26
